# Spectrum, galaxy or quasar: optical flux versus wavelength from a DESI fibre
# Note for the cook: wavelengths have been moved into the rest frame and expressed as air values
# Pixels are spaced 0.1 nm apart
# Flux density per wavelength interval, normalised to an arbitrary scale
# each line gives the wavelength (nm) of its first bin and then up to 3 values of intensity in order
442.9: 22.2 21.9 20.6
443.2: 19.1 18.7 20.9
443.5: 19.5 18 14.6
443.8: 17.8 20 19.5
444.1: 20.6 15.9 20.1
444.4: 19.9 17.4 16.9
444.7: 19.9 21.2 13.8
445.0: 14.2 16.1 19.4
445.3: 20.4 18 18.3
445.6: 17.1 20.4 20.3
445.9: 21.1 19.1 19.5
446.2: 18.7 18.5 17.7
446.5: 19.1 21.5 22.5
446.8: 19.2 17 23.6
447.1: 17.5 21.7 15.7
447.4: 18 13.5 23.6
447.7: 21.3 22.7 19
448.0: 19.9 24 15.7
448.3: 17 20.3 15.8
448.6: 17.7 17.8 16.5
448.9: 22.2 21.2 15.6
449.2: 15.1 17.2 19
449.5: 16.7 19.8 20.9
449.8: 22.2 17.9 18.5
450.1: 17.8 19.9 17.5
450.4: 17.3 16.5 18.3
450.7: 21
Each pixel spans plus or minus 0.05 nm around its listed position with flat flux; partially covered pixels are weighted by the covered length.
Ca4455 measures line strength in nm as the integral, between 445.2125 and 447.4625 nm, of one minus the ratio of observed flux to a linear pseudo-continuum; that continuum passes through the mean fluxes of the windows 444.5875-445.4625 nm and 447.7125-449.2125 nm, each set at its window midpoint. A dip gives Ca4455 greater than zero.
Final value -0.133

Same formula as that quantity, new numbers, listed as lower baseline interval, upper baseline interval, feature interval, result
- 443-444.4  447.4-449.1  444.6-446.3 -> 0.05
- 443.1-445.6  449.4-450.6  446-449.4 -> -0.08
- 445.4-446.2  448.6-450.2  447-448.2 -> -0.05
